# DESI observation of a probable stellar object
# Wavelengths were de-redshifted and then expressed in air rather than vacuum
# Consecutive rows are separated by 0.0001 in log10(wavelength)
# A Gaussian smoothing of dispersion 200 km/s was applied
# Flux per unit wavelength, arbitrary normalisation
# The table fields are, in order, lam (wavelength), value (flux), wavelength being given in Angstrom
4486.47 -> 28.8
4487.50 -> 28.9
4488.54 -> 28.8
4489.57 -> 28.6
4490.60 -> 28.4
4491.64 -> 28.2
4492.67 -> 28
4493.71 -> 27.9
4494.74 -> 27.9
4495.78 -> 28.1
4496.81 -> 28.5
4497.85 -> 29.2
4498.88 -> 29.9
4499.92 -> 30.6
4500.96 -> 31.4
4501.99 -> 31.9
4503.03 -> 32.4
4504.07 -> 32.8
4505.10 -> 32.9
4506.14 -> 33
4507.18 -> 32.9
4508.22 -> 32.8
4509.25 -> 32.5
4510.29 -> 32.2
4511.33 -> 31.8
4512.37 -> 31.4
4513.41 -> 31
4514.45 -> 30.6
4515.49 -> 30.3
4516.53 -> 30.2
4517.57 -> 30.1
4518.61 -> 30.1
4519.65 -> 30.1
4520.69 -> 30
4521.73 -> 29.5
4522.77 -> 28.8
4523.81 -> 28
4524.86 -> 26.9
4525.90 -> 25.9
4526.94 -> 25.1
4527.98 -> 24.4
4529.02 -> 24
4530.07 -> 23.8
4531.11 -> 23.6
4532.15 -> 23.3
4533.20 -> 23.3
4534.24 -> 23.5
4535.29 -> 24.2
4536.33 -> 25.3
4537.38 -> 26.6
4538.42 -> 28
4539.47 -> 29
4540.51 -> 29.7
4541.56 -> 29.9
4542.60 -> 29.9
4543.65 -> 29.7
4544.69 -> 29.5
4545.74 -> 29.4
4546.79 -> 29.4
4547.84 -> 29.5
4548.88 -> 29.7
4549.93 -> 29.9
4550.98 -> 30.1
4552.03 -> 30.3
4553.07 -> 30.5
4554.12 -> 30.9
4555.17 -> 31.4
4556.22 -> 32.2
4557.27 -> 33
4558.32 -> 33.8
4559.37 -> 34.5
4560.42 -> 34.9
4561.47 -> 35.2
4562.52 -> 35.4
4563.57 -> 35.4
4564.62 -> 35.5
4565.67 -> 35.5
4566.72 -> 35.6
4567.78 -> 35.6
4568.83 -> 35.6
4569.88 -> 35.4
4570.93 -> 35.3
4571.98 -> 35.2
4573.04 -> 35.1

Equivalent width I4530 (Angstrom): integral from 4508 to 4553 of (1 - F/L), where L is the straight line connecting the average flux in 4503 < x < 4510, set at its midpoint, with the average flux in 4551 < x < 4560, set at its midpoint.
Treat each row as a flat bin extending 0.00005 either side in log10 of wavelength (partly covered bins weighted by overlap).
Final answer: 5.5 Angstrom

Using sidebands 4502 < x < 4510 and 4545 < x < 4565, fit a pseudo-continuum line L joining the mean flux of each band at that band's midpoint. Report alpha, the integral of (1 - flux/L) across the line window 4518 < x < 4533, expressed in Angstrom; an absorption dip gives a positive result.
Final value 2.7 Angstrom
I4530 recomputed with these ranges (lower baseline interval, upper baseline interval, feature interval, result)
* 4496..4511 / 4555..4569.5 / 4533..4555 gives 3.32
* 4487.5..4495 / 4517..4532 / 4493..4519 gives -2.92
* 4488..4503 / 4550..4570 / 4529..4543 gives 2.60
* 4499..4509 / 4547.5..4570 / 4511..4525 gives 1.07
